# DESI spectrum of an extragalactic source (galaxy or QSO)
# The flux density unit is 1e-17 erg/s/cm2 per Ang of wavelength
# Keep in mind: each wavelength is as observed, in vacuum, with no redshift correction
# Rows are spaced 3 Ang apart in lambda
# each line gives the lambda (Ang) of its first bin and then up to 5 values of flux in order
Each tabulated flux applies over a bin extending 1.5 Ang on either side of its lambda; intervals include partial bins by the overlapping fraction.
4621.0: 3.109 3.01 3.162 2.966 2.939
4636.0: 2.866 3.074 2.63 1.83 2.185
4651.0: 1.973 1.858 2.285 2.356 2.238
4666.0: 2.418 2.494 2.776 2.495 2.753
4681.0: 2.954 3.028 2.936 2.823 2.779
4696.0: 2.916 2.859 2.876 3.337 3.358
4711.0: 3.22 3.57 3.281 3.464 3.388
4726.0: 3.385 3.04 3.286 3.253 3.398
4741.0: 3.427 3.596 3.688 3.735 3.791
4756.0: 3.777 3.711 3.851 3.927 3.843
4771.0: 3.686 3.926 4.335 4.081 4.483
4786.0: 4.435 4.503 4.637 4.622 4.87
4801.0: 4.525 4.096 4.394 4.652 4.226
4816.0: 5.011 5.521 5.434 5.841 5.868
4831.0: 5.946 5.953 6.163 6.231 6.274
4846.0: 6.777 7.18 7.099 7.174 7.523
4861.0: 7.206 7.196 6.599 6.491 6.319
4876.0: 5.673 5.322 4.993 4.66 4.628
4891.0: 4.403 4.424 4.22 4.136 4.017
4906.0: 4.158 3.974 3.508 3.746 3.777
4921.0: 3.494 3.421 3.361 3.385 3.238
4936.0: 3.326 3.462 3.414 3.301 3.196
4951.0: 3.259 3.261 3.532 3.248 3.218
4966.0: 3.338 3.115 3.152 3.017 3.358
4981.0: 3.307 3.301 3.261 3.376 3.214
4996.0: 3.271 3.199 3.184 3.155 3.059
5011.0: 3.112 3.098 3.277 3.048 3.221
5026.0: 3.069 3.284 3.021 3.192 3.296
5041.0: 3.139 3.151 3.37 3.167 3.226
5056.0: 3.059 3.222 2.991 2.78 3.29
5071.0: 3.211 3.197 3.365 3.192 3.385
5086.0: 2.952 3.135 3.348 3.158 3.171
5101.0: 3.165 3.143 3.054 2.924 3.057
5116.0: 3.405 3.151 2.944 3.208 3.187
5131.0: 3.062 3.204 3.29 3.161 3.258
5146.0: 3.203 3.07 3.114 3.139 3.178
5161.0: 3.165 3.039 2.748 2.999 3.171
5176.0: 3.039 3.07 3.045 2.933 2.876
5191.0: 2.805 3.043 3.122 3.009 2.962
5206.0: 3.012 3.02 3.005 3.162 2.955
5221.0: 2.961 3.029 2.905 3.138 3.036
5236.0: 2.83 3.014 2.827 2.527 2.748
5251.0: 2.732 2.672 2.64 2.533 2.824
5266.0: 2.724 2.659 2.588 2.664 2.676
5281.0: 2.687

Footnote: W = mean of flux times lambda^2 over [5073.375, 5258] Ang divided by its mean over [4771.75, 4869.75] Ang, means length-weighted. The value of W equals 0.6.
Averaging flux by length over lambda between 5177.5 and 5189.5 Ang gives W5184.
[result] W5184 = 2.98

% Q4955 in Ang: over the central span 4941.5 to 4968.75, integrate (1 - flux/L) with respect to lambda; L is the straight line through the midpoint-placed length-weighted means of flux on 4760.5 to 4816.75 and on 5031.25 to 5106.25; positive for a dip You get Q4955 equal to 2.6 Ang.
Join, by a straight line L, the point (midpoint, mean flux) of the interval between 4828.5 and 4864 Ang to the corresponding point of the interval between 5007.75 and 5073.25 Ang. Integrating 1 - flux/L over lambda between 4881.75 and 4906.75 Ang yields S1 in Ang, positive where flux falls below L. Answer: 6.16 Ang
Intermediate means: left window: 6.68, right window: 3.15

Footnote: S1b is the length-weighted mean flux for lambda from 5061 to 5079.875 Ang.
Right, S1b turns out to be 3.15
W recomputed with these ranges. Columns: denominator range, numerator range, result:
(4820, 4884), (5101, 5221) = 0.55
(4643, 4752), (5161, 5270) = 1.23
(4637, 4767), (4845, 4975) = 1.61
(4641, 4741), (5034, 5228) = 1.31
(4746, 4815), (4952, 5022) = 0.84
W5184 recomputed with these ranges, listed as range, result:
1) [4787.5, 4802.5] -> 4.63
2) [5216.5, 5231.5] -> 3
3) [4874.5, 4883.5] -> 5.33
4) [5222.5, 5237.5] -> 2.99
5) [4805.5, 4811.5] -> 4.52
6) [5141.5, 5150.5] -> 3.18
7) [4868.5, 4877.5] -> 6.16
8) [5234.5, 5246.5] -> 2.8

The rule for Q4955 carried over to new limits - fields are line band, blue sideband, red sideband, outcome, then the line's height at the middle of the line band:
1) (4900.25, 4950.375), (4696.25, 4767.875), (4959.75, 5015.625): -4.5 Ang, 3.27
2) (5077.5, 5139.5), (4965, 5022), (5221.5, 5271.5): -2.9 Ang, 3.02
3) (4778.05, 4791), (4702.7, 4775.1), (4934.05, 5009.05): -3.4 Ang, 3.48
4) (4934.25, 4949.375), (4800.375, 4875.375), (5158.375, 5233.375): 5.3 Ang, 5.13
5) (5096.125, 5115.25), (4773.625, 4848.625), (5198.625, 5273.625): 2.4 Ang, 3.55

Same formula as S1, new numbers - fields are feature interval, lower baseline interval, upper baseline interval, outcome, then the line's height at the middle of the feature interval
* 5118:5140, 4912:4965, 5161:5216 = -0.4 Ang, 3.1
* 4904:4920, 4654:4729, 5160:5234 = -4.8 Ang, 2.95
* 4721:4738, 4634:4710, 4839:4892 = 1.9 Ang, 3.71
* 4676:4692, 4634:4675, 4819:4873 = 0.7 Ang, 3.03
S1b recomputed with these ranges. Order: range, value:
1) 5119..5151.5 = 3.16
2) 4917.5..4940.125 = 3.42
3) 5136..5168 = 3.13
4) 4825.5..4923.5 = 5.46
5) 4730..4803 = 3.97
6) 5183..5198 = 2.95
